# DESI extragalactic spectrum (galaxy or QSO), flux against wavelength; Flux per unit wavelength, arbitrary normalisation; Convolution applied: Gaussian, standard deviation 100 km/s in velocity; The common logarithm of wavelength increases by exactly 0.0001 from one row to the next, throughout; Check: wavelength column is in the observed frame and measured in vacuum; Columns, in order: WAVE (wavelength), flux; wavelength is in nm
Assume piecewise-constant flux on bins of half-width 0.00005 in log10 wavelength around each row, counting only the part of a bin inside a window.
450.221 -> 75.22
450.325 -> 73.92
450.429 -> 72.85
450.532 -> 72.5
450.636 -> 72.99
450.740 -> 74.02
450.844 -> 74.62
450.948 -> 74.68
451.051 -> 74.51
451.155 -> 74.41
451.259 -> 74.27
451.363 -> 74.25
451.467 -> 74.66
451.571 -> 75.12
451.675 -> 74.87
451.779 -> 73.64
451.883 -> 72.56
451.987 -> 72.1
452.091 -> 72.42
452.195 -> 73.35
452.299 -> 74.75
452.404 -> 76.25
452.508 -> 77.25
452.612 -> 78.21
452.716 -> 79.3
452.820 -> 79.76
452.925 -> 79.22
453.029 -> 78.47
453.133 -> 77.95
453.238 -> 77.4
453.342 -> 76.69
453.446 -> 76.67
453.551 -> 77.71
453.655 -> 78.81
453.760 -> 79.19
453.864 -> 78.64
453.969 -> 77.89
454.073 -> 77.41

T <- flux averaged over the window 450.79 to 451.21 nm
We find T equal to 74.6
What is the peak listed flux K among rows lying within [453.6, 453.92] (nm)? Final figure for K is 79.19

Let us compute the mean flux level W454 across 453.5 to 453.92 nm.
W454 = 78.6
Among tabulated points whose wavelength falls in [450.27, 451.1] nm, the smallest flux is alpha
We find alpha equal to 72.5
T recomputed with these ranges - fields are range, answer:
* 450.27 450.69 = 73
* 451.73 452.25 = 72.9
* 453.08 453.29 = 77.6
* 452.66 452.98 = 79.4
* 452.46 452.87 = 78.8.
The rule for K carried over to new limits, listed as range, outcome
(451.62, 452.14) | 74.87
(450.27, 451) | 74.68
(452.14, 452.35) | 74.75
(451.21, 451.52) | 74.66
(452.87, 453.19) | 79.22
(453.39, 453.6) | 77.71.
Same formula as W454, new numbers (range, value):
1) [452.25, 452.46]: 75.3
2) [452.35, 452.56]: 76.5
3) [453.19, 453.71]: 77.5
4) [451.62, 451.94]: 73.7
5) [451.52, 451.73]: 75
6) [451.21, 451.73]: 74.6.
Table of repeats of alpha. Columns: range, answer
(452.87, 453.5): 76.67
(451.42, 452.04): 72.1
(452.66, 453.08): 78.47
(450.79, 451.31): 74.27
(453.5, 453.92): 77.71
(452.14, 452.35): 73.35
